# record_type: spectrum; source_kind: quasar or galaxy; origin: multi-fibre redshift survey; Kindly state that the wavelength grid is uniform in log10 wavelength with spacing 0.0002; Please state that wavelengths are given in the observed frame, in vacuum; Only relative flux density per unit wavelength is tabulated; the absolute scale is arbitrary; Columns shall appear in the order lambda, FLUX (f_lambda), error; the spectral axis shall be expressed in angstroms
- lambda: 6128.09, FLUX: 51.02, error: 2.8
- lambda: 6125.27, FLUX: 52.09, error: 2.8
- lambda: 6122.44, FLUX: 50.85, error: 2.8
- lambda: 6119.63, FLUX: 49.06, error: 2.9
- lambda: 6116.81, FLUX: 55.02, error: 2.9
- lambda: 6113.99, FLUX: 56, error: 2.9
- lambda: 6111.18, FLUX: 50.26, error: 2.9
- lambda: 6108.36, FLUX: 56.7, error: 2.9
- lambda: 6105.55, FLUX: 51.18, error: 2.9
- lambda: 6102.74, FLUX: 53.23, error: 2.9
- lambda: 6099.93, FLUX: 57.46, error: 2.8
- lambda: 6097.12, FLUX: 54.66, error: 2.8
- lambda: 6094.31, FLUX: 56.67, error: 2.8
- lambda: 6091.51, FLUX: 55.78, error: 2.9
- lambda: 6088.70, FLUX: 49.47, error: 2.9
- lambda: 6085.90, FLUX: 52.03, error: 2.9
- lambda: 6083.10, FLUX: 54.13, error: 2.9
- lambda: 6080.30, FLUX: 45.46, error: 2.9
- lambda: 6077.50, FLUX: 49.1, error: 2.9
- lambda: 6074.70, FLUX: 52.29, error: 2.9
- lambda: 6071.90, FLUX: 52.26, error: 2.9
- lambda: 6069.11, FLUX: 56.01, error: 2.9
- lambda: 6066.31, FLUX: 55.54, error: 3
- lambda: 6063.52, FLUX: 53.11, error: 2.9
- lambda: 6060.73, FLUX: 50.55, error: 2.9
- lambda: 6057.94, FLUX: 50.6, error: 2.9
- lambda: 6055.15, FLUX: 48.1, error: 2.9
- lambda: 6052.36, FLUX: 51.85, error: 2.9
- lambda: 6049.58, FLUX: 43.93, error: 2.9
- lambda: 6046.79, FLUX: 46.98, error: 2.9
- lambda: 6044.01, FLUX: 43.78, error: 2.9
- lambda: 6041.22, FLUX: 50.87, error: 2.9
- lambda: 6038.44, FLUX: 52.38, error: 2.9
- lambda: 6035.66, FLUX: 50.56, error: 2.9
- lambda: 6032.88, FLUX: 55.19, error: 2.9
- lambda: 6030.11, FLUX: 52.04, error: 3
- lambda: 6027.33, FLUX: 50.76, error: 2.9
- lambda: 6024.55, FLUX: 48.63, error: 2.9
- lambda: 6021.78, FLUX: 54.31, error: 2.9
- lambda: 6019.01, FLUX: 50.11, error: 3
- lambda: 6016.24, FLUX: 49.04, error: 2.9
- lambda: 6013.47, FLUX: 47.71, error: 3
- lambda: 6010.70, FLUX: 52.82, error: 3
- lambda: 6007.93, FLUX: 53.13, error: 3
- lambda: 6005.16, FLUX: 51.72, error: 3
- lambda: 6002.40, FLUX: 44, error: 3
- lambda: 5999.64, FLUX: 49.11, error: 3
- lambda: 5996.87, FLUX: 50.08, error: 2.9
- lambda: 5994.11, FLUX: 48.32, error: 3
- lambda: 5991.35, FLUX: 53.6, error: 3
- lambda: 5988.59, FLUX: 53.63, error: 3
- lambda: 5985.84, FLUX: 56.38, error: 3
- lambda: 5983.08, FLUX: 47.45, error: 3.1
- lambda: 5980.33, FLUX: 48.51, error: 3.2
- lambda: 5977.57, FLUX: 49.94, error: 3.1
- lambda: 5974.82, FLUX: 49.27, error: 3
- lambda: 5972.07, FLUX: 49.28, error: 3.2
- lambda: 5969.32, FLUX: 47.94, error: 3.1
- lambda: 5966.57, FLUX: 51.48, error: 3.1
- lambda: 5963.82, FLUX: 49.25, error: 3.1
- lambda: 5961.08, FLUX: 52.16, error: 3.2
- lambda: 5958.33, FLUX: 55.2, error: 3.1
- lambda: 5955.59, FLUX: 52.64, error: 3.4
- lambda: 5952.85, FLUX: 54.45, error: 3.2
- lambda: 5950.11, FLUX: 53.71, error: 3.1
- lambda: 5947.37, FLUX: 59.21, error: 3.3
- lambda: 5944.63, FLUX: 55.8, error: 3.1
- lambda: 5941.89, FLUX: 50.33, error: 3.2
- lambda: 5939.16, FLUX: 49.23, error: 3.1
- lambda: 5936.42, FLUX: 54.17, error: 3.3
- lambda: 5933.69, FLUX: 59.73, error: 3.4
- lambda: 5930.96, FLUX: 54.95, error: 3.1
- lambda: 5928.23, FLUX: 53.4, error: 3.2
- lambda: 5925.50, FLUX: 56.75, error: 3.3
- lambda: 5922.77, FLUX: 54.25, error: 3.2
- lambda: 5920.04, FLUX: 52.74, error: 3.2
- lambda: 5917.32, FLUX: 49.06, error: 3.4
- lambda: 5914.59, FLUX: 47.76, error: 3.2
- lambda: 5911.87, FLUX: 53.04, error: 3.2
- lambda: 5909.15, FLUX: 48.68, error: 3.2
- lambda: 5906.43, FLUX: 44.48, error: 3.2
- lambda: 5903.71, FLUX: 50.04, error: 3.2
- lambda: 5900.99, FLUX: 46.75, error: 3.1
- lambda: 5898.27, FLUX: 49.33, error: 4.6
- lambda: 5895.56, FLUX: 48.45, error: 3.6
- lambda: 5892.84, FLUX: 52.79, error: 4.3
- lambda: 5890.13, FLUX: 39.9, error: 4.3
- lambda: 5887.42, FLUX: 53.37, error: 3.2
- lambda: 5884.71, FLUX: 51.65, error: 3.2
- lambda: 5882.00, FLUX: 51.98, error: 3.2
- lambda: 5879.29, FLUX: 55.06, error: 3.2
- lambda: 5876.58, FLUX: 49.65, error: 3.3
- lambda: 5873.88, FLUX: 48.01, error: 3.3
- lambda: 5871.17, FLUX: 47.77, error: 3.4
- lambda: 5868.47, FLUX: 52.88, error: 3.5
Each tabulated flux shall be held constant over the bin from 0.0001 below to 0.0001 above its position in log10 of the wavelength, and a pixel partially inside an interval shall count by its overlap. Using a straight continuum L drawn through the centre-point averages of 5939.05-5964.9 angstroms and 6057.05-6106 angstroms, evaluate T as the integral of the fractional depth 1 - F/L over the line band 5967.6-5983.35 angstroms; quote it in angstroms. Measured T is 1.31 angstroms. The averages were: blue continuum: 53.4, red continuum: 52.8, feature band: 48.9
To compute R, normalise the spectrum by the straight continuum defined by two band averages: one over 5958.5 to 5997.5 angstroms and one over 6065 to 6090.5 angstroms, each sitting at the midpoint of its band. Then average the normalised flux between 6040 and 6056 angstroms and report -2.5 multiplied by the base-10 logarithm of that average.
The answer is 0.09 mag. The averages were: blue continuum 50.7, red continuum 51.8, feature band 47.5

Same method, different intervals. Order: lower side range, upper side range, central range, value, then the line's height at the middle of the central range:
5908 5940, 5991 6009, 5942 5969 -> -0.04 mag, 51.6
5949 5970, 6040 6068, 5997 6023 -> 0.01 mag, 50.8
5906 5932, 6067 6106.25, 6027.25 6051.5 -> 0.06 mag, 52.6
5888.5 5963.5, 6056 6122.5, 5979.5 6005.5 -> 0.04 mag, 52.2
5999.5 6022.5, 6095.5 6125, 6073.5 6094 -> 0.02 mag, 52.5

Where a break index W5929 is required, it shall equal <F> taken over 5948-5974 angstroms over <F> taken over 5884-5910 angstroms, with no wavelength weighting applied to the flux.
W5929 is 1.07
